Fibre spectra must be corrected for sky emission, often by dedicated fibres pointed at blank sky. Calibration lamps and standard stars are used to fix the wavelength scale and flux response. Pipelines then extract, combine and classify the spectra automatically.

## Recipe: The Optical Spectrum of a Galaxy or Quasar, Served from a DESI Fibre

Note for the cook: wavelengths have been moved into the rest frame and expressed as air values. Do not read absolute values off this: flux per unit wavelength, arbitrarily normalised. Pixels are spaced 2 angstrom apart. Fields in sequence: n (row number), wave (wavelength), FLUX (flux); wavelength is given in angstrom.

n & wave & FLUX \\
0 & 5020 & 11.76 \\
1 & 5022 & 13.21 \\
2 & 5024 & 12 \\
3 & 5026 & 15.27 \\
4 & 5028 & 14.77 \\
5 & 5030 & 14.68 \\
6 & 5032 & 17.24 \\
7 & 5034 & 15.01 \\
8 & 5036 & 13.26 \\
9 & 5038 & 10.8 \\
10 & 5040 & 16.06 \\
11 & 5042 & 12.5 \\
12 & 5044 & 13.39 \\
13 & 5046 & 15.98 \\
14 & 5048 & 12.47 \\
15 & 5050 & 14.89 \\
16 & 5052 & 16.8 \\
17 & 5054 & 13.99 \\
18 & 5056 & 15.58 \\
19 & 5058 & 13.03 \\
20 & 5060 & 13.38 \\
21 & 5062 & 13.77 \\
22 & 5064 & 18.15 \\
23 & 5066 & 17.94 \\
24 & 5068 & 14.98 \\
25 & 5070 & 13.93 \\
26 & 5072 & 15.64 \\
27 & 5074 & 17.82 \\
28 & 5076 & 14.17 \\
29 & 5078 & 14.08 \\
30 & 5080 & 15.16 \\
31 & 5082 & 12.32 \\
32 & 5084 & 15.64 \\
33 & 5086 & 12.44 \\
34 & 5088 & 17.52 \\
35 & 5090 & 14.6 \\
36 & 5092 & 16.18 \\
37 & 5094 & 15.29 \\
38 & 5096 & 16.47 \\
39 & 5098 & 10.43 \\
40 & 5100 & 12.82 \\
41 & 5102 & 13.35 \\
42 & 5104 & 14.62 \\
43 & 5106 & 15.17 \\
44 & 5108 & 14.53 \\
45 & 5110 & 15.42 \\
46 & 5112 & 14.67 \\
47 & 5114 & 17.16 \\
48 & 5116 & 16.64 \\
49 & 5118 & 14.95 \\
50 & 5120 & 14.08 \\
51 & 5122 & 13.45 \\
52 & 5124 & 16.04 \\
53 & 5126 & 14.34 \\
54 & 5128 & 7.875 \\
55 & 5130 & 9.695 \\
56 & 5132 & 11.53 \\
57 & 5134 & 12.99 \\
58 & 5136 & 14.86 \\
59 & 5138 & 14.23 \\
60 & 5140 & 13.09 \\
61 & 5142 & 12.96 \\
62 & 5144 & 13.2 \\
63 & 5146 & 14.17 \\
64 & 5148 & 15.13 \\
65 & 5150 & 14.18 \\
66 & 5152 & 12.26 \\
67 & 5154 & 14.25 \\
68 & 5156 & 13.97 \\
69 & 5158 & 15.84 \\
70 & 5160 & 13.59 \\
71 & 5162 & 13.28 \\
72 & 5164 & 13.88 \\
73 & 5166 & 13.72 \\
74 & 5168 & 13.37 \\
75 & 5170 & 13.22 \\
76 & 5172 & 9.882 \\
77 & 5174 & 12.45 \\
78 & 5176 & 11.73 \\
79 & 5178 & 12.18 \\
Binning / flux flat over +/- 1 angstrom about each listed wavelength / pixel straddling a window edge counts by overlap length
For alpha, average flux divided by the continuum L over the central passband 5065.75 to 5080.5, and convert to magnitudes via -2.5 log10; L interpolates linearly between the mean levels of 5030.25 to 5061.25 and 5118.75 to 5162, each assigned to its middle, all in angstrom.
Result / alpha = -0.10 mag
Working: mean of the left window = 14.3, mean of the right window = 13.4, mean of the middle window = 15.3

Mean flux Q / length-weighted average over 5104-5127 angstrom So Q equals 15.1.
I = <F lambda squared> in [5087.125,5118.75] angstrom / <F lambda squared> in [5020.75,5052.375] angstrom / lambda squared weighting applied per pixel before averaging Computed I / 1.08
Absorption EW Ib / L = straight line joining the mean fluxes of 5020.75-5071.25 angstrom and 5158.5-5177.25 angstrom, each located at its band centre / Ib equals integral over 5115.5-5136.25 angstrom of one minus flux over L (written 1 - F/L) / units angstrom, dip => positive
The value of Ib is 0.4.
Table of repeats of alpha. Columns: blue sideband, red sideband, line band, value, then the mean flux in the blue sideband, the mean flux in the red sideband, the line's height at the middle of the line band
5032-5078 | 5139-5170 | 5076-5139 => 0.01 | 14.7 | 13.8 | 14.2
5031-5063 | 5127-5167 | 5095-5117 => -0.08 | 14.3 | 13.2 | 13.7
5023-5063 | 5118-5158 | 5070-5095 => -0.09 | 14.2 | 13.4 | 13.9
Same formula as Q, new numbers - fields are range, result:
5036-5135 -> 14.4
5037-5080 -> 14.7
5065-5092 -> 15.1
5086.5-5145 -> 14.1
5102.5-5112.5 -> 14.8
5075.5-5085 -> 14.3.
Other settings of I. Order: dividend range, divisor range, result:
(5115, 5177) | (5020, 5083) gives 0.95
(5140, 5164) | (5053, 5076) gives 0.94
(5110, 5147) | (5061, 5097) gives 0.91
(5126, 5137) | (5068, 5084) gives 0.80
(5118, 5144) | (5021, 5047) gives 0.95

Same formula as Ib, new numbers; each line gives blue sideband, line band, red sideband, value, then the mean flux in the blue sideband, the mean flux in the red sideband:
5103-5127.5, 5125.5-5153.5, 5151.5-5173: 2.5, 14.9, 13.4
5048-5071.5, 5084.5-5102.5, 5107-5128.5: 0.5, 15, 14.6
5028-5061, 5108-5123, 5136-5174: -1.4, 14.3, 13.6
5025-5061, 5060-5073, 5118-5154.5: -1.3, 14.4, 13.3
